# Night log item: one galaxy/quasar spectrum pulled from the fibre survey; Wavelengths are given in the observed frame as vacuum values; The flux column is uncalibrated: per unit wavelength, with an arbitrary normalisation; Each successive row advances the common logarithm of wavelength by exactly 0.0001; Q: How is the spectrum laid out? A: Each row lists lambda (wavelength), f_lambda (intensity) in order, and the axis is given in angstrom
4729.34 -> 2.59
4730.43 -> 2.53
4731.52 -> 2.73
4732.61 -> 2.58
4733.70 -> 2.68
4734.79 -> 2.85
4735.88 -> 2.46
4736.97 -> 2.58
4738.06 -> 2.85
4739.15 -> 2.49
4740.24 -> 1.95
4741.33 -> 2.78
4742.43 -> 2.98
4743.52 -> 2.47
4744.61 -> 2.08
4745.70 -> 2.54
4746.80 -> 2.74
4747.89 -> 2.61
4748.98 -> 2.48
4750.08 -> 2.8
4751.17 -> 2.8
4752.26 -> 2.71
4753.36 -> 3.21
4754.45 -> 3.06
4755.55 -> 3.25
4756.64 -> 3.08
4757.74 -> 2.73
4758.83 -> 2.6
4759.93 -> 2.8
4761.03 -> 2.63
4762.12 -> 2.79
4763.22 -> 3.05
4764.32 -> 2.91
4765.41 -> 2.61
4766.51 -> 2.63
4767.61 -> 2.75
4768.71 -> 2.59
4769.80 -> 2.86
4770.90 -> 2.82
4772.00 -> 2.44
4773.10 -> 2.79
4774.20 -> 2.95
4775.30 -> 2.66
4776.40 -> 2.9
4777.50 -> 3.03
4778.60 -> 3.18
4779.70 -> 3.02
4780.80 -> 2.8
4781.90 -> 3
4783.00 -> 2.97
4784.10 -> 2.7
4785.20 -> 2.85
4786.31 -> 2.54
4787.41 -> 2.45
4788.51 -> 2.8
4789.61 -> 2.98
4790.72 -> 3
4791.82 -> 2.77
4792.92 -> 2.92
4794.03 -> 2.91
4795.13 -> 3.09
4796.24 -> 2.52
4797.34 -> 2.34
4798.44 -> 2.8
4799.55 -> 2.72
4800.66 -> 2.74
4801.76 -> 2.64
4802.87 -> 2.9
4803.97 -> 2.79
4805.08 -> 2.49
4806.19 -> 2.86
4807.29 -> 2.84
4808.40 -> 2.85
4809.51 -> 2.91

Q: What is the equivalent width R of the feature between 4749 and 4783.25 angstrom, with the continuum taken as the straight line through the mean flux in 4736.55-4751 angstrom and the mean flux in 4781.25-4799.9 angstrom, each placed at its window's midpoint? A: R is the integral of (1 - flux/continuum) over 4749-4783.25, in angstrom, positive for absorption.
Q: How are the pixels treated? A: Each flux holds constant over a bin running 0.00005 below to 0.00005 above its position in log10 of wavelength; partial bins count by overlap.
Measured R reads -2.2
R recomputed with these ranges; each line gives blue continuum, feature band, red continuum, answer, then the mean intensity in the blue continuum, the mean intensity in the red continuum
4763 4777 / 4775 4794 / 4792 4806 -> -0.8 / 2.76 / 2.74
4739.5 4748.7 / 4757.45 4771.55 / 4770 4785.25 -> -0.1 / 2.52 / 2.87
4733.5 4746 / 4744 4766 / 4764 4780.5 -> -0.8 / 2.56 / 2.81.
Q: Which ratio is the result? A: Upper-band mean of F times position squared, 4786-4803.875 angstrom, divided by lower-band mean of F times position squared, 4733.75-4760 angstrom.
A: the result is 1.04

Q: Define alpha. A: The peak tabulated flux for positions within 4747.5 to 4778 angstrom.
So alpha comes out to 3.25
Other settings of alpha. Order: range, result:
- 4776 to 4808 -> 3.18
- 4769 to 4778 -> 3.03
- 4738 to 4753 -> 2.98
